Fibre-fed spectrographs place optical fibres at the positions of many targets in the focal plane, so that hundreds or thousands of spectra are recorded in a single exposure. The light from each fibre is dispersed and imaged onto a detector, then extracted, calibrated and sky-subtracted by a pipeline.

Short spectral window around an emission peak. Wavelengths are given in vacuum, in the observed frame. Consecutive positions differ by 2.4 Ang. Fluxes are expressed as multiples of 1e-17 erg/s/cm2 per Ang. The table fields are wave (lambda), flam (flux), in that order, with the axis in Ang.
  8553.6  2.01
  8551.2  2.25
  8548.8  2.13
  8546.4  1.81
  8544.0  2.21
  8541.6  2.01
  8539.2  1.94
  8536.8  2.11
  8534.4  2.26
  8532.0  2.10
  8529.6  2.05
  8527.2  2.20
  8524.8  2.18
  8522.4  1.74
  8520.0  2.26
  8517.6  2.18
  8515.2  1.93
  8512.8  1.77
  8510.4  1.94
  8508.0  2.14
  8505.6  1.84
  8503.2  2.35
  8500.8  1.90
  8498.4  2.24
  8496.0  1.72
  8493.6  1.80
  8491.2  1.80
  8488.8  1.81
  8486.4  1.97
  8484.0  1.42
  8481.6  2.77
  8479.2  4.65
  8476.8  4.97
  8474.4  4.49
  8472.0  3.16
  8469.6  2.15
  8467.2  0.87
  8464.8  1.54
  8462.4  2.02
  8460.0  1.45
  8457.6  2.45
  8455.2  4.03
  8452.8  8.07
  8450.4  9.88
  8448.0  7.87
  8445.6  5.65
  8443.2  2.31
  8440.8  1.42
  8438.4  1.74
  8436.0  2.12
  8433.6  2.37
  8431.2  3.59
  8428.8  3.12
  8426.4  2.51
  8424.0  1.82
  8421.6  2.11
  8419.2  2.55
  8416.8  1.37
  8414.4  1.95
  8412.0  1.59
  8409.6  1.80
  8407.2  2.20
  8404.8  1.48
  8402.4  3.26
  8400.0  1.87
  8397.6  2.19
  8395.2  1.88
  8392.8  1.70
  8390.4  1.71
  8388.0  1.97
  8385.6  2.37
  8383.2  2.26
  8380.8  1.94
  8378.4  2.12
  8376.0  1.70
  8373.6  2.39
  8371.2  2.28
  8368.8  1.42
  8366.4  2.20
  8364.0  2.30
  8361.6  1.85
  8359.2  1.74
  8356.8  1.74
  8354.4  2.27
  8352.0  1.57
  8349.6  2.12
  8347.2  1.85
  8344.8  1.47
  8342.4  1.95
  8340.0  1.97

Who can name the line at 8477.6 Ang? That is [N II]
